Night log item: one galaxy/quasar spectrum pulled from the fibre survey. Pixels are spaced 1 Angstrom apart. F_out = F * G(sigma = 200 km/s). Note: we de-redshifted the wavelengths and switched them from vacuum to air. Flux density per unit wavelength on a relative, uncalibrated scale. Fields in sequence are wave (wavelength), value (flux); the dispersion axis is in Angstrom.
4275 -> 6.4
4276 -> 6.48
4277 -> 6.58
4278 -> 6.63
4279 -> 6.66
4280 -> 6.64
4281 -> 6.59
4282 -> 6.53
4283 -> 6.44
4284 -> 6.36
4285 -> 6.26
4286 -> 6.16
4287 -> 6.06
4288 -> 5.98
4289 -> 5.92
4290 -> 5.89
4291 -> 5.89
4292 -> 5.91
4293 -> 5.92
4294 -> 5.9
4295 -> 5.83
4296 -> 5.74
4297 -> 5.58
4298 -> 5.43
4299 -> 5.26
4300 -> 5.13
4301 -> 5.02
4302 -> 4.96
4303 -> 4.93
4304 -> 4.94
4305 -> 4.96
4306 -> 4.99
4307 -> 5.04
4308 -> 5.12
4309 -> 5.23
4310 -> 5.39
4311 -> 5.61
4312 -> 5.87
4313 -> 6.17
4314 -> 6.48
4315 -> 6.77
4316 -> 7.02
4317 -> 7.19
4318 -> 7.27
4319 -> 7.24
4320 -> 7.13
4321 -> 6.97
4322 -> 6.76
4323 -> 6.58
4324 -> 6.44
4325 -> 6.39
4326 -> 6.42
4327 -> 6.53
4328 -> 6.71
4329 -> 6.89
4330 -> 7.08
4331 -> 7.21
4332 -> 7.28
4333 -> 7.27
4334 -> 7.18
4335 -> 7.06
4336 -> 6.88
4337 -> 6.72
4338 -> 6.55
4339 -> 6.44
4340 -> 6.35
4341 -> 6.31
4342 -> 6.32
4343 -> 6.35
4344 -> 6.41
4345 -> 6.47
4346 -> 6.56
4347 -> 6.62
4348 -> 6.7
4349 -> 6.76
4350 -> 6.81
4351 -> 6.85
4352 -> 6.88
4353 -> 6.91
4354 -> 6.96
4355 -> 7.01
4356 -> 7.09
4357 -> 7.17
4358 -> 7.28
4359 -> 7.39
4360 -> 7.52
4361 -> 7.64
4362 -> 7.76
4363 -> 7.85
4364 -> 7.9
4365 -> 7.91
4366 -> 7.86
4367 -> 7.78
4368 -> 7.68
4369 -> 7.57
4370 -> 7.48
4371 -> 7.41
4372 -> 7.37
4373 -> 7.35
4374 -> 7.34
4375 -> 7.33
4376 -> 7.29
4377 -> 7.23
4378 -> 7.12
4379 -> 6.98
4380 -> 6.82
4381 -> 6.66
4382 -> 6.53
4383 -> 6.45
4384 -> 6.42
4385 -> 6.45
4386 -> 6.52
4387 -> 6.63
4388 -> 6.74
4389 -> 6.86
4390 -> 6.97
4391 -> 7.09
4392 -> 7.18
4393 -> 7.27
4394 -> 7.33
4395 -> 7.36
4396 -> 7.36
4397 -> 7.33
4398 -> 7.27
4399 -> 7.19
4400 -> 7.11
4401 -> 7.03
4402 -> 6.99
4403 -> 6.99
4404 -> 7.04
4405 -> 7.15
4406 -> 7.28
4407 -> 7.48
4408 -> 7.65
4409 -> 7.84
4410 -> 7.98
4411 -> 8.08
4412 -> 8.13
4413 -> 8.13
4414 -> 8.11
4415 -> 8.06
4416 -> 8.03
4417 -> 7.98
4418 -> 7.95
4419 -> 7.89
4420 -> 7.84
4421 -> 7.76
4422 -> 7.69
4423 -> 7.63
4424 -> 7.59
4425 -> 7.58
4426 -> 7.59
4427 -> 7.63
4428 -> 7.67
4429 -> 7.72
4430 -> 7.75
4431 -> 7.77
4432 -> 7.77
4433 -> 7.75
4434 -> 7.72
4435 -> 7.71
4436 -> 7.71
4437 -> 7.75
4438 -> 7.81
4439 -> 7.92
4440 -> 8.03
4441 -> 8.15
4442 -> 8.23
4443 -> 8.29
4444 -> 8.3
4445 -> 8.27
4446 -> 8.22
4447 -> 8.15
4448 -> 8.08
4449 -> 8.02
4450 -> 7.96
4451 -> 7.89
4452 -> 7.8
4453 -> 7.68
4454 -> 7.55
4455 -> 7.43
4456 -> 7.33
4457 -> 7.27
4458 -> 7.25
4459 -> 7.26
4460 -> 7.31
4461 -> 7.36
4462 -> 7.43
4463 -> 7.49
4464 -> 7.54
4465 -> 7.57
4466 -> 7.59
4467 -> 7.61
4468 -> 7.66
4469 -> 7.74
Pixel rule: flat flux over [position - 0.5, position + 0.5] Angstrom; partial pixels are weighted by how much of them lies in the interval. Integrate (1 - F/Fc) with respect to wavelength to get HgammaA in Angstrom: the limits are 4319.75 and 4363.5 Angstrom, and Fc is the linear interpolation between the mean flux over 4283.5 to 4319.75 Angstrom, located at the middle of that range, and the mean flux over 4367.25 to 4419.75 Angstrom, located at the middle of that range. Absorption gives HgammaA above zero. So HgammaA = -2.74 Angstrom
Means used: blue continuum 5.83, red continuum 7.3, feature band 6.87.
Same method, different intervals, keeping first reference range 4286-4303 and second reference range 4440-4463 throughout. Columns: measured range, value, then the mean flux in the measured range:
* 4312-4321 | -1.4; 6.85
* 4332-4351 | -1.2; 6.67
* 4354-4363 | -1.2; 7.36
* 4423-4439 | -0.4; 7.71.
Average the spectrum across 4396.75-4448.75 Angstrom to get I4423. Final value 7.75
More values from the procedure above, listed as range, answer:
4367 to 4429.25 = 7.36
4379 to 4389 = 6.61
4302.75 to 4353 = 6.45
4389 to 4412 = 7.32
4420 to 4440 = 7.72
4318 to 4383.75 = 7.01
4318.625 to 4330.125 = 6.75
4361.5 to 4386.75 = 7.24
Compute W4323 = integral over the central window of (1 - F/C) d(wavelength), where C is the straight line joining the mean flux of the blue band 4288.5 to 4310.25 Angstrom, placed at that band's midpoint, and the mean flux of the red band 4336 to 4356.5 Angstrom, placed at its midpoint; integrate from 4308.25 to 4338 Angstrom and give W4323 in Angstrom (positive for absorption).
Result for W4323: -3.1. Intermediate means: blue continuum 5.41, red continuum 6.66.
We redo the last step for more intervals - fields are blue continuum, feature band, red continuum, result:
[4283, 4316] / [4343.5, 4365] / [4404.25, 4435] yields -1.48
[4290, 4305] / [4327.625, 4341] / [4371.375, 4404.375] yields -1.72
